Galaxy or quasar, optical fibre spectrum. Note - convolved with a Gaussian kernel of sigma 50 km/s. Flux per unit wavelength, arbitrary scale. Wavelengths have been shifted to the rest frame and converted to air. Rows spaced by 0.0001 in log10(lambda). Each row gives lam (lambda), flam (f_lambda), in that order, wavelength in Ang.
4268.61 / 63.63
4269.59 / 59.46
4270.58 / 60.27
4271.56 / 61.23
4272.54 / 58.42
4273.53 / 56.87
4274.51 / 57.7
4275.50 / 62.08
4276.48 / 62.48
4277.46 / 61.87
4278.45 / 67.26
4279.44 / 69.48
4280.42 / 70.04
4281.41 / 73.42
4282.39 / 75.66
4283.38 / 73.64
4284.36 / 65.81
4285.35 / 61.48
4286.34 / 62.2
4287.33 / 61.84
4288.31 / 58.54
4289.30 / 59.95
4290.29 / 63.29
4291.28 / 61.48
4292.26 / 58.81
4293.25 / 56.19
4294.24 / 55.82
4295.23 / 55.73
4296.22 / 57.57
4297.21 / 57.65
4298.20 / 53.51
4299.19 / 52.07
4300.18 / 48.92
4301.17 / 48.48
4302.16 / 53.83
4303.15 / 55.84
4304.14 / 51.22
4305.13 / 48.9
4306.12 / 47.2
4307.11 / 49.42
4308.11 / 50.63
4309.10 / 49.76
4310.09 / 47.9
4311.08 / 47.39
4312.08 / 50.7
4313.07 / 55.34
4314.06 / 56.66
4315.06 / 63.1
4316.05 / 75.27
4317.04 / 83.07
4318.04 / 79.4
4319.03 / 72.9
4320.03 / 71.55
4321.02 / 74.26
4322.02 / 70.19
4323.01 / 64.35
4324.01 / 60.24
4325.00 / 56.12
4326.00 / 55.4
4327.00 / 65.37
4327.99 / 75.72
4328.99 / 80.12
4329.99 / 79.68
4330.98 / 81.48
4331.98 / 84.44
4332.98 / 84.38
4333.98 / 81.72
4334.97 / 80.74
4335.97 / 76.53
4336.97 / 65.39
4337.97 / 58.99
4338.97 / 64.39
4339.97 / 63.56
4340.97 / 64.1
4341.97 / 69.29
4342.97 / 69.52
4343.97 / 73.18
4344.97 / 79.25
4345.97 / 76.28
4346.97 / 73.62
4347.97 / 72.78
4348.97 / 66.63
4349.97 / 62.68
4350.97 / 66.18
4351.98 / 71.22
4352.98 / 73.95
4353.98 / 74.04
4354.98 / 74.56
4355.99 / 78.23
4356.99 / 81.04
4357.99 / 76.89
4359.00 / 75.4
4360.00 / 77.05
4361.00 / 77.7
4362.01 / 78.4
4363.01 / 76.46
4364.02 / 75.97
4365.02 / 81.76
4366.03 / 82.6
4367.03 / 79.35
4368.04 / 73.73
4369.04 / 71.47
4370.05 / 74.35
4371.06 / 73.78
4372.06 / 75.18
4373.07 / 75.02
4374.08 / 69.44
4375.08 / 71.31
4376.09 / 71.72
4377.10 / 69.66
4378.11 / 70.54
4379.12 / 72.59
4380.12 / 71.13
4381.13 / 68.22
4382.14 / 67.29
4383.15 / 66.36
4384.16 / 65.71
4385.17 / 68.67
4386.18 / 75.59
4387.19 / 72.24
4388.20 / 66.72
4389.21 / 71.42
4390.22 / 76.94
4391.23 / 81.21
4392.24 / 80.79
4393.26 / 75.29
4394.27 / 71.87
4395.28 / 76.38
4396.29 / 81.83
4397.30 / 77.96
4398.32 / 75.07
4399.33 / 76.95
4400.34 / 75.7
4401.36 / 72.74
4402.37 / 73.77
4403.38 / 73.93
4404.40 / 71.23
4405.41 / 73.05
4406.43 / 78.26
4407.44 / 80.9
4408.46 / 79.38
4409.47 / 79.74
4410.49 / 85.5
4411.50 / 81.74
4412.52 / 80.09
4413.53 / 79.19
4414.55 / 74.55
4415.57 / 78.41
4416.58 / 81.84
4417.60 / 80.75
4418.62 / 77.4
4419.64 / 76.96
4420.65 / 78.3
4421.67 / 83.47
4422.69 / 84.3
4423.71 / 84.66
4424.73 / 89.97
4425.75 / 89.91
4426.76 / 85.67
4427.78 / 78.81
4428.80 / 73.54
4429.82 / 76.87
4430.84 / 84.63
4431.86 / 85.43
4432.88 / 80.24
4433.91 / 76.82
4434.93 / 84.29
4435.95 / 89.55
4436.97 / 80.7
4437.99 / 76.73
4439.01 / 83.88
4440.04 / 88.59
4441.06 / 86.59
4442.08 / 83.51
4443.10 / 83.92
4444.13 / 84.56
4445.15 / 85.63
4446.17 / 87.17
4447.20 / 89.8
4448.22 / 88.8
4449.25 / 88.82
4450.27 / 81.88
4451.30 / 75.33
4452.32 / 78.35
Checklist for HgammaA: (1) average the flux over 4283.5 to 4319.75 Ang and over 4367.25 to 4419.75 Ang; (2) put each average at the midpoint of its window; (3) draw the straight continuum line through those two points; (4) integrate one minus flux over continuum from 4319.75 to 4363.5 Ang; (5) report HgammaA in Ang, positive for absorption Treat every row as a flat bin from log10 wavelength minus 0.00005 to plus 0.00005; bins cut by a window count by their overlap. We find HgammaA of -4.7 Ang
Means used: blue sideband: 58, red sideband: 74.8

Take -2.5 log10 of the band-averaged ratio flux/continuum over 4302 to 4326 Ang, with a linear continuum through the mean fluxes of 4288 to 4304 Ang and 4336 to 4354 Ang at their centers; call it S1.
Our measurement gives 0.021 mag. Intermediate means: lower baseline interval 56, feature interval 59.8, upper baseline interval 69.2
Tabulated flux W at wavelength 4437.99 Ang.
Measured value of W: 76.73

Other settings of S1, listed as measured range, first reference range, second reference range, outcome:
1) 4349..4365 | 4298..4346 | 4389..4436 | -0.06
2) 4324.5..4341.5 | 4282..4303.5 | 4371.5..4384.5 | -0.12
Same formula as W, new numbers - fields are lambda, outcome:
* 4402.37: 73.77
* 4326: 55.4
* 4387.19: 72.24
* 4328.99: 80.12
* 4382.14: 67.29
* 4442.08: 83.51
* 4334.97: 80.74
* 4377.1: 69.66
